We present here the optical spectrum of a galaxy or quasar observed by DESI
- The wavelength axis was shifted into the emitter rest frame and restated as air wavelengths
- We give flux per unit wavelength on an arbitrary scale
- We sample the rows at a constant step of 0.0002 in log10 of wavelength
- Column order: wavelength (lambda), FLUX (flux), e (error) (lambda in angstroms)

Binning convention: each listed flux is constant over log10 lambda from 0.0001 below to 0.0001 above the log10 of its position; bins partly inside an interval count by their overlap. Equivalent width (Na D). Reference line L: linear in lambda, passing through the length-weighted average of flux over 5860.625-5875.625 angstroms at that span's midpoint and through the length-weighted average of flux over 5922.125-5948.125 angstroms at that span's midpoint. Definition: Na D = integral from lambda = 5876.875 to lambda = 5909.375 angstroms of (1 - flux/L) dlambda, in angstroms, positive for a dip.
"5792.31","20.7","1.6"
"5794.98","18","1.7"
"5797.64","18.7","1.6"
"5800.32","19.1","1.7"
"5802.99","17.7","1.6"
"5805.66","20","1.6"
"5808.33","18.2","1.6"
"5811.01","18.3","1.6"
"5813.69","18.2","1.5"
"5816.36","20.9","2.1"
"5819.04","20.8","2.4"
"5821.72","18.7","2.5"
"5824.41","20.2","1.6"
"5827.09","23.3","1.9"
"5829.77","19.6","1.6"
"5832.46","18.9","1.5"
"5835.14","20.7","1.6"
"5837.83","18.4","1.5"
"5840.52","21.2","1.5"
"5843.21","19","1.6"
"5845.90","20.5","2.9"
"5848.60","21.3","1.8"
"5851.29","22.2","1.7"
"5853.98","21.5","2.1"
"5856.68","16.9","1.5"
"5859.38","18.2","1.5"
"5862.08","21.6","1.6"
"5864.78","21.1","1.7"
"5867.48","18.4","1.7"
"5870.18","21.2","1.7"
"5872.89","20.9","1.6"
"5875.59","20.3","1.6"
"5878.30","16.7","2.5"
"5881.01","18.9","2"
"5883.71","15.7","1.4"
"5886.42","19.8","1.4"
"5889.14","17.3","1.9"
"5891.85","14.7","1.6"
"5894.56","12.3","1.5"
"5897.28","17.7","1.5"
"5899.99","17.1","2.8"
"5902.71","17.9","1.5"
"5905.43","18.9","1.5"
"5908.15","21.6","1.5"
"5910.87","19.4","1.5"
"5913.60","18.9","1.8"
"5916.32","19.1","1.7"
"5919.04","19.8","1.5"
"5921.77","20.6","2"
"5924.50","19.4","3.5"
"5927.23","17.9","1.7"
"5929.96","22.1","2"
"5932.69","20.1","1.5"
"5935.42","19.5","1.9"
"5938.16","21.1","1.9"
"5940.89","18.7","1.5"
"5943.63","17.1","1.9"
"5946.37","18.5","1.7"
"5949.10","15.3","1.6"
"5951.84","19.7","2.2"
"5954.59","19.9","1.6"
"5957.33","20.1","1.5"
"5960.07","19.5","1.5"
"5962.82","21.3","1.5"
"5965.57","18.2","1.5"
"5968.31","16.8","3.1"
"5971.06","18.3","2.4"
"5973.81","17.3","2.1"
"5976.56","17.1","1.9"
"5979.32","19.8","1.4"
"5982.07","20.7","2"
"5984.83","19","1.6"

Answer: 4.4 angstroms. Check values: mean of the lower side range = 20.6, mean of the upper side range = 19.4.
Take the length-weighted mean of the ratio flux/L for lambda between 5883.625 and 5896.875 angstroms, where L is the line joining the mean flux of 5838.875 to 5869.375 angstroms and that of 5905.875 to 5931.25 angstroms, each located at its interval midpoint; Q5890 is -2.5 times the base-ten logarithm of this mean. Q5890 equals 0.23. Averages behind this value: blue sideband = 20.2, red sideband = 19.8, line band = 16.1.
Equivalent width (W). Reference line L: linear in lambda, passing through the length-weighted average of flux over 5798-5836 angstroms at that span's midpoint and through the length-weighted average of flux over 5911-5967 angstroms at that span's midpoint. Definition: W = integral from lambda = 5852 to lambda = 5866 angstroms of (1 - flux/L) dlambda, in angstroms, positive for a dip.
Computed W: -0.3 angstroms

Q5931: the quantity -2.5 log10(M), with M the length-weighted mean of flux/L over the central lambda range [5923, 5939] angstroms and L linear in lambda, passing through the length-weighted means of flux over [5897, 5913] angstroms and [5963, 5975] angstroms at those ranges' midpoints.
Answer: -0.08 mag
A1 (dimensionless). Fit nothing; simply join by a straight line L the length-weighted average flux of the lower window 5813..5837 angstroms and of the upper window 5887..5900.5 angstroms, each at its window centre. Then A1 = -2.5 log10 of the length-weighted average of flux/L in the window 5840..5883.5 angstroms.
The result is -0.11 mag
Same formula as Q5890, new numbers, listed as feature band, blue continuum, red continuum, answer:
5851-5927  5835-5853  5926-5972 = 0.06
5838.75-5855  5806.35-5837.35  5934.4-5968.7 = -0.07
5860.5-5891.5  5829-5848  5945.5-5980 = 0.02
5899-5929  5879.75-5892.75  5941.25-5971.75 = -0.08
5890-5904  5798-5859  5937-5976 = 0.20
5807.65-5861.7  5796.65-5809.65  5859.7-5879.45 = -0.03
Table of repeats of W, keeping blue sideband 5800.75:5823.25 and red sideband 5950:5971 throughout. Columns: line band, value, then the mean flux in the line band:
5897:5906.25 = 0.63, 17.9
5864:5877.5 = -0.74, 20.2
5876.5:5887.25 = 0.77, 17.8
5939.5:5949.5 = 0.82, 17.6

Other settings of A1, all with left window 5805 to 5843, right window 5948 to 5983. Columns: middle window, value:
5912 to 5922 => -0.02 mag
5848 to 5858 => -0.05 mag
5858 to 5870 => -0.03 mag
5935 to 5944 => -0.02 mag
